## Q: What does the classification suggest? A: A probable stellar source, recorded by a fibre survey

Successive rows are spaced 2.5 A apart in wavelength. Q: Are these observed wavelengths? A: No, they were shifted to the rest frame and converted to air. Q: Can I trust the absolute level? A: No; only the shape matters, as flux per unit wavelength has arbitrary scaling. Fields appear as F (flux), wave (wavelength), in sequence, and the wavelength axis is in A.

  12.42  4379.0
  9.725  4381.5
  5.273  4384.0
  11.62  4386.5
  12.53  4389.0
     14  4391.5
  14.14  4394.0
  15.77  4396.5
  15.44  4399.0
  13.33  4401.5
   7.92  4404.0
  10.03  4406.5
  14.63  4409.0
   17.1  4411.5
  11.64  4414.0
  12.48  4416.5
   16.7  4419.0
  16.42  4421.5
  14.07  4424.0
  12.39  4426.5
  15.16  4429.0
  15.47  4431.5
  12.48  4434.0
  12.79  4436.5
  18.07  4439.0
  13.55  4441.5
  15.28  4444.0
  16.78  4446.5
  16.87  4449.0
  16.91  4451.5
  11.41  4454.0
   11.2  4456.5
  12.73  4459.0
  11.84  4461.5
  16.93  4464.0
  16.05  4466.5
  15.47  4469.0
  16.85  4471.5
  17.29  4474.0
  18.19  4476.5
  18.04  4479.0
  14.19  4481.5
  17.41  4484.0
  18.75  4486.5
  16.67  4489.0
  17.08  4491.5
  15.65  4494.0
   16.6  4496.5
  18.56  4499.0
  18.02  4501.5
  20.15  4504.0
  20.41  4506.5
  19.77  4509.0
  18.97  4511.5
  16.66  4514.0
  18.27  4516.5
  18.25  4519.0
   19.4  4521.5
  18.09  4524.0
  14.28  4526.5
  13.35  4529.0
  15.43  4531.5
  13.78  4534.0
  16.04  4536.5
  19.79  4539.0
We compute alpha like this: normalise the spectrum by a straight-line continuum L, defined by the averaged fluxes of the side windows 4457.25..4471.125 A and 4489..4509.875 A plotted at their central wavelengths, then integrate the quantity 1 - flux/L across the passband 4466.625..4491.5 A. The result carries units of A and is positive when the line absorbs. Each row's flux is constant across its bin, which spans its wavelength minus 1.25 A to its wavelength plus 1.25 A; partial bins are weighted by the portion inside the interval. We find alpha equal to -1.3 A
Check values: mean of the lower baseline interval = 14.6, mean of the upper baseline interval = 18.2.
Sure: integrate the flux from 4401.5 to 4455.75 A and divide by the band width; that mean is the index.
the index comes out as 14.2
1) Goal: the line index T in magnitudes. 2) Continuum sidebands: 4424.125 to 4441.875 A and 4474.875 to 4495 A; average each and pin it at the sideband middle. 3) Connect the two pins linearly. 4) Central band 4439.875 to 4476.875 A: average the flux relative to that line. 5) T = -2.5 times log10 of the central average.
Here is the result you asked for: 0.04 mag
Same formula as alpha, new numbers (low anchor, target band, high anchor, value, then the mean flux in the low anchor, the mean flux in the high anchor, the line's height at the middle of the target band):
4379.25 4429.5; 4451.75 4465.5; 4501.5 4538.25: 1.7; 13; 17.4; 15.1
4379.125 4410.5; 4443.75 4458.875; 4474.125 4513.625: 0.8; 12.1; 17.9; 15.4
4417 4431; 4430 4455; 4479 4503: 0.7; 14.8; 17.1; 15.5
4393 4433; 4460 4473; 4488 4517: 0.8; 13.9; 18.1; 16.4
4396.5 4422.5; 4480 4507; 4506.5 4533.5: -1.8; 13.6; 17.3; 16.4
